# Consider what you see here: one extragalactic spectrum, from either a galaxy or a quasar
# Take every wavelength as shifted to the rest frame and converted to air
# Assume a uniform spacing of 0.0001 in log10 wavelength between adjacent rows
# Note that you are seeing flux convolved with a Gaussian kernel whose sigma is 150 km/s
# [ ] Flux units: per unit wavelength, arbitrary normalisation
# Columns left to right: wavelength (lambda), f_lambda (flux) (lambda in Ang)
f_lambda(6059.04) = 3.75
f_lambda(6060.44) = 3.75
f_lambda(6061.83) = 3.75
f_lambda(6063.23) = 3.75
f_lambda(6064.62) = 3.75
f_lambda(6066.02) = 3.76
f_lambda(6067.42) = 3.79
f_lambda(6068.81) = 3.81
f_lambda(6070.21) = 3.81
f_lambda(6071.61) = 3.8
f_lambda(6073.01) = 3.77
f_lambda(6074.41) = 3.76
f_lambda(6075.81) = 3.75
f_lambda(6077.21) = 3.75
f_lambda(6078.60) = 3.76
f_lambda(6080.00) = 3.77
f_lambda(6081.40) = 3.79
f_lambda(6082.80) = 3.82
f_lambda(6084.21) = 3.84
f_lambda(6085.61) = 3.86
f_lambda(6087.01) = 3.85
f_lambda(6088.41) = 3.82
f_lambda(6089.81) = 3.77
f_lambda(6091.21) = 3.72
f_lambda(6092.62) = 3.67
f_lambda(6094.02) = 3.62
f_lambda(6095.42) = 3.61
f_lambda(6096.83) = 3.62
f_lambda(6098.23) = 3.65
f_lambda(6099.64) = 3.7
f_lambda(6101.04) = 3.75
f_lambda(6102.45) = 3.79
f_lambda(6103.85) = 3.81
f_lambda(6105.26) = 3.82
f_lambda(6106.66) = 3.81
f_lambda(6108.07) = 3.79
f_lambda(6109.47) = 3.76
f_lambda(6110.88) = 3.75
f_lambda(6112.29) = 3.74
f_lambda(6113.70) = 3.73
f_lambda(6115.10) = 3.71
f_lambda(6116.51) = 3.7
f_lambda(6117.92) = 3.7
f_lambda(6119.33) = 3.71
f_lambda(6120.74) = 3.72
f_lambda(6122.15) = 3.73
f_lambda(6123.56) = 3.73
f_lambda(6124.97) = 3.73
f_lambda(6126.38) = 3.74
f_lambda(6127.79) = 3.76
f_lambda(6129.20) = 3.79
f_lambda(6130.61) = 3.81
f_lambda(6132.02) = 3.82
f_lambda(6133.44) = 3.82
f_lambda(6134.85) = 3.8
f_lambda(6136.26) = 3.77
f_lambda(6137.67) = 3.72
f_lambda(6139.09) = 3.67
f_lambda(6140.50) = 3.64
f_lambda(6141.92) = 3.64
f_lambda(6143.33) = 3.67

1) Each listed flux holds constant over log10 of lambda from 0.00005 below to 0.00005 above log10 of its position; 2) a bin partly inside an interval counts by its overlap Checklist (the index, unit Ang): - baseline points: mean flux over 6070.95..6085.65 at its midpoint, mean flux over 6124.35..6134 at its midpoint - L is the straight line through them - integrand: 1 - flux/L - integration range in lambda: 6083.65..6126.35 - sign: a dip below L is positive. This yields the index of 0.5 Ang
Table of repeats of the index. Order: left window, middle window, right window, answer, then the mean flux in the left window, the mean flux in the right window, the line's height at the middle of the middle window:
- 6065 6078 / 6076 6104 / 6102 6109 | 0.34 Ang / 3.78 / 3.81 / 3.79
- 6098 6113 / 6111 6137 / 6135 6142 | -0.16 Ang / 3.76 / 3.7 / 3.73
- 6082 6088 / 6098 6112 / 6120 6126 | 0.05 Ang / 3.84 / 3.73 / 3.78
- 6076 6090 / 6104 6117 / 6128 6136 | 0.15 Ang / 3.8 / 3.8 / 3.8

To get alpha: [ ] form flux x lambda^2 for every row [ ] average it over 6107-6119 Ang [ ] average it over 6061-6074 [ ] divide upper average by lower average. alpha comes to 1.0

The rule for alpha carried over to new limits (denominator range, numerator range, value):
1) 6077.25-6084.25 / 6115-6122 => 0.99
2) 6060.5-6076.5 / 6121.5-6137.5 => 1.02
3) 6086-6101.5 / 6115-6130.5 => 1.02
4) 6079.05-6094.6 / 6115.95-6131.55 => 1.00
